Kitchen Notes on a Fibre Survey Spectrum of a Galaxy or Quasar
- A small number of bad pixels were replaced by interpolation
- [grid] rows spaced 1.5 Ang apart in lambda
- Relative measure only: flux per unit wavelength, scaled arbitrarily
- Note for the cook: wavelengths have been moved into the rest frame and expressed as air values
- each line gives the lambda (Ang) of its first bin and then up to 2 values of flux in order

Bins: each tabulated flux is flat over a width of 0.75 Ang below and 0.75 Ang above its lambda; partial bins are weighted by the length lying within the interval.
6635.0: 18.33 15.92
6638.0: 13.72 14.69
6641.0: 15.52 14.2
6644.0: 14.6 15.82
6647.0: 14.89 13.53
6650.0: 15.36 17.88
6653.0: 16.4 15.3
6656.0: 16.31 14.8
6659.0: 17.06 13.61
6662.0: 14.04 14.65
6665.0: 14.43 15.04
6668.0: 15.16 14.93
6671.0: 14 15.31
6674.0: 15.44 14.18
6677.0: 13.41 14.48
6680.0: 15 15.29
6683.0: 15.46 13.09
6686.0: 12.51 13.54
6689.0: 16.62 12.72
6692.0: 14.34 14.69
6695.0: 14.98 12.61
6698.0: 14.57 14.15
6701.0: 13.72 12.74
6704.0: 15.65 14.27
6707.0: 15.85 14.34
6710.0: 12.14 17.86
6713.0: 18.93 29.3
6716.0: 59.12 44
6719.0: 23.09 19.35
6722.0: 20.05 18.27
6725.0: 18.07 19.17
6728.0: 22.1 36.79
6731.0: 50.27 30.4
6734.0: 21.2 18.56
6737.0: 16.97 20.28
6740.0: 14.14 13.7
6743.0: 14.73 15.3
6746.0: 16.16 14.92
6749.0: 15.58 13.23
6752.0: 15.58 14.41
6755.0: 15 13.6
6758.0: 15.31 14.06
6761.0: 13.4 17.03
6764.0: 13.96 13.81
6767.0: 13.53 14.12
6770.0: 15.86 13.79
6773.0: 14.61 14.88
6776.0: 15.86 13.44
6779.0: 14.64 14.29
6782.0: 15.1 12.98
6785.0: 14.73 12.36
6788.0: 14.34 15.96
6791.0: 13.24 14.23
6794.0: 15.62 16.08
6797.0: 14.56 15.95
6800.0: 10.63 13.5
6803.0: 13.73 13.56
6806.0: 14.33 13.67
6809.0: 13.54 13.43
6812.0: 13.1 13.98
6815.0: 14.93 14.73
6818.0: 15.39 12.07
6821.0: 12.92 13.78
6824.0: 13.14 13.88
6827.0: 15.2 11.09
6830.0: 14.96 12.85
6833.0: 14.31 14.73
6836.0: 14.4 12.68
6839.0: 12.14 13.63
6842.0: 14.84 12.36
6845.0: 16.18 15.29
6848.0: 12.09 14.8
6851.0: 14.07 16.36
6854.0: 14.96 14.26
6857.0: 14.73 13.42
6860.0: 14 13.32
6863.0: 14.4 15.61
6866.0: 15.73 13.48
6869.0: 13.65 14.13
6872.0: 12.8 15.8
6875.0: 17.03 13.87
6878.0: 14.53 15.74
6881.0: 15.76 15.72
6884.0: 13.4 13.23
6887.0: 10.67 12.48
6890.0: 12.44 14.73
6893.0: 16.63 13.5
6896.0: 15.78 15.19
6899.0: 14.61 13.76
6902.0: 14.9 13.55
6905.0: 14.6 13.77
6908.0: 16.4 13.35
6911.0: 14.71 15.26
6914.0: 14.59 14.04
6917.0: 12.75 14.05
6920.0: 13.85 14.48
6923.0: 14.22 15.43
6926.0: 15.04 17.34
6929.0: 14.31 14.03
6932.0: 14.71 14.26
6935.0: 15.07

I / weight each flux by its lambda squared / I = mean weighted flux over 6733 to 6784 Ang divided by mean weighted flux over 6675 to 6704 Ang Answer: 1.10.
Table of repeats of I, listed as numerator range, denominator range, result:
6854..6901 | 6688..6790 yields 0.84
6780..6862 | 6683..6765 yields 0.78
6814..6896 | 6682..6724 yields 0.80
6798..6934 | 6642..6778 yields 0.87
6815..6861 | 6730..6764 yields 0.80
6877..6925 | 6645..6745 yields 0.84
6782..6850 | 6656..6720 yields 0.85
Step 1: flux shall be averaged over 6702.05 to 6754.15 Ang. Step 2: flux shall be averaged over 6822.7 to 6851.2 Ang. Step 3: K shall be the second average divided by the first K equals 0.7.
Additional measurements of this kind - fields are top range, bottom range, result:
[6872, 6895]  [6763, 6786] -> 1.00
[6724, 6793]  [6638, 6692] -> 1.14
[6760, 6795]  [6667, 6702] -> 1.01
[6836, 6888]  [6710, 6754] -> 0.64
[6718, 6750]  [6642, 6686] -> 1.41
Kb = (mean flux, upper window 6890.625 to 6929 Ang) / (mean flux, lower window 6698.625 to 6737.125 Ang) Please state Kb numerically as 0.64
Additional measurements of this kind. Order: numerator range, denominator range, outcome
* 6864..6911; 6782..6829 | 1.03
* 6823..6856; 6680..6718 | 0.78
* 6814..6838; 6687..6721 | 0.72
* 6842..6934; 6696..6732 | 0.64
